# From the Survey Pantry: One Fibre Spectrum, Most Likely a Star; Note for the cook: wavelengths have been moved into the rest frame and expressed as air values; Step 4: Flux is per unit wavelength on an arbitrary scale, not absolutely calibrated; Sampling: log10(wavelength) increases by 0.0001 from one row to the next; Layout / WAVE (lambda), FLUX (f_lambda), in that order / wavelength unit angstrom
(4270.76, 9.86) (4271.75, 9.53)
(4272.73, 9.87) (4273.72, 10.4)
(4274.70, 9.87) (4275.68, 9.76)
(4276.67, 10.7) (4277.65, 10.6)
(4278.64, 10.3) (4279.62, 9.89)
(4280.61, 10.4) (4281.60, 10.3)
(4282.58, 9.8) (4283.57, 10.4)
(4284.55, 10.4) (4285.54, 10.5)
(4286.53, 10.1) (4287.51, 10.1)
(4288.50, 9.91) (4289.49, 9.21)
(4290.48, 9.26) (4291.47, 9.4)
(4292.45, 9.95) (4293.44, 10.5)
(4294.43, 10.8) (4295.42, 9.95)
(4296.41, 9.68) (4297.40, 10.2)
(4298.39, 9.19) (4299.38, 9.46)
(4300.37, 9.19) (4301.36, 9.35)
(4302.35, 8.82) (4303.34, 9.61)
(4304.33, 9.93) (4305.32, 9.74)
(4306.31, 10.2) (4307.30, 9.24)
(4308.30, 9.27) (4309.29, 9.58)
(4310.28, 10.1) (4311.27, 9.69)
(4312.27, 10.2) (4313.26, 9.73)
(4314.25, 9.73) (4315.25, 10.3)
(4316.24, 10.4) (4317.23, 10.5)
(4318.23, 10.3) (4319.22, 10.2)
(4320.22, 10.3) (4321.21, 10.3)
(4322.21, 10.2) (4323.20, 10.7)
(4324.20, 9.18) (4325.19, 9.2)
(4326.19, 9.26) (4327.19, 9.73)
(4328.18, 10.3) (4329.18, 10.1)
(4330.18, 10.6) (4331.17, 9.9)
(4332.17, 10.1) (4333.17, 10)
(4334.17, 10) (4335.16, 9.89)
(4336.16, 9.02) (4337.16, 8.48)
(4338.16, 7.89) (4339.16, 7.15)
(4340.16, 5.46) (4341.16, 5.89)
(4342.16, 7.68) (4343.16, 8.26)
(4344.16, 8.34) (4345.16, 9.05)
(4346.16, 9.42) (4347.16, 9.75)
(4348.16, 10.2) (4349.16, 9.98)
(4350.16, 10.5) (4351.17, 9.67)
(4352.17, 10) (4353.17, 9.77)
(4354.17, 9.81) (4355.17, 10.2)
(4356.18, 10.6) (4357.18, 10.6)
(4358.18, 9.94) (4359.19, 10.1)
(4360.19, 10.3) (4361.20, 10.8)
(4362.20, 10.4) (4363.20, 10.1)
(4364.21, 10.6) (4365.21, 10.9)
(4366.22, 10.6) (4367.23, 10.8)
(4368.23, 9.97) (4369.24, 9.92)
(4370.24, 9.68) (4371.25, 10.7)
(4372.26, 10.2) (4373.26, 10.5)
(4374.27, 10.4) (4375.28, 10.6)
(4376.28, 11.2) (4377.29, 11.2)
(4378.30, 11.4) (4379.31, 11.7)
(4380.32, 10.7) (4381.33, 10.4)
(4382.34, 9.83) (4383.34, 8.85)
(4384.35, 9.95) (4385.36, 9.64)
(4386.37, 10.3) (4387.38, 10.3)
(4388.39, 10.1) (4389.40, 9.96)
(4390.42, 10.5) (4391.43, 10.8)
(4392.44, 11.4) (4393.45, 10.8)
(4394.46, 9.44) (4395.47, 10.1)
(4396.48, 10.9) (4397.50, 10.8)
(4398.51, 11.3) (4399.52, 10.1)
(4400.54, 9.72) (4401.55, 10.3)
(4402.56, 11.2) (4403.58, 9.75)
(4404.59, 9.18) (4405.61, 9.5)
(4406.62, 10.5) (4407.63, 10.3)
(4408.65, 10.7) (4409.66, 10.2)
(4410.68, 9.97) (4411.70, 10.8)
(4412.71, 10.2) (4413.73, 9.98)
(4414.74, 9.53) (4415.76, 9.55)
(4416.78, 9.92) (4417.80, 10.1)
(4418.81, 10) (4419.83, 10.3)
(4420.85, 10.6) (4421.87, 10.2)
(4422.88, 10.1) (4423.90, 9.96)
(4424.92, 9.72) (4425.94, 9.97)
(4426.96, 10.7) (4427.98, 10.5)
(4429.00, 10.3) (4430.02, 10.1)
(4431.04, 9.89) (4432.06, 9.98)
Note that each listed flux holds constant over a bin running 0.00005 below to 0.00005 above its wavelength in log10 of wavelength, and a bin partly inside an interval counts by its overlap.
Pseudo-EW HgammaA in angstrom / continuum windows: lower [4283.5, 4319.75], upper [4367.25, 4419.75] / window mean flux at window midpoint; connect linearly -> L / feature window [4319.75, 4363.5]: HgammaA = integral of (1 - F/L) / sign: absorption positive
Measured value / 2.3 angstrom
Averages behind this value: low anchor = 9.86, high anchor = 10.3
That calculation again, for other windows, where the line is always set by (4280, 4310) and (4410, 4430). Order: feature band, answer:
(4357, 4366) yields -0.4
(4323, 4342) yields 1.7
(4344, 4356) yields 0.2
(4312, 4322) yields -0.3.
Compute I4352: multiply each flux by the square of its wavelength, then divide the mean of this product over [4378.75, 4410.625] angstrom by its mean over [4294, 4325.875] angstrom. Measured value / 1.1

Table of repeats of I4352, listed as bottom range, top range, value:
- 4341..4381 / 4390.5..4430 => 1.04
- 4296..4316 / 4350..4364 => 1.08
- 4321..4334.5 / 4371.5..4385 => 1.08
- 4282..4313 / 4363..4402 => 1.11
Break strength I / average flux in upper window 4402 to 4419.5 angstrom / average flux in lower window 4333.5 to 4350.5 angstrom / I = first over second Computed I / 1.2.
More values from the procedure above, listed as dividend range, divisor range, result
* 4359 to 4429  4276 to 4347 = 1.07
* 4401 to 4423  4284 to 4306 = 1.04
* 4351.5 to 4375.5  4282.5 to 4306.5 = 1.05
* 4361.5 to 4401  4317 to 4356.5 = 1.11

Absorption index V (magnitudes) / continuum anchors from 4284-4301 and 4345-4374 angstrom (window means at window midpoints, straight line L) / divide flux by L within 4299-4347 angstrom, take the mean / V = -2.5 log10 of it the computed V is 0.07 mag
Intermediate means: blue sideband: 9.87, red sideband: 10.2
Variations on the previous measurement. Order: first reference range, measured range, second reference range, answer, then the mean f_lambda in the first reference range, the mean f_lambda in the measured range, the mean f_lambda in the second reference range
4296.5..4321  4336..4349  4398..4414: 0.21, 9.81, 8.22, 10.2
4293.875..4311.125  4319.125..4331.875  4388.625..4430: -0.02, 9.67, 9.99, 10.2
